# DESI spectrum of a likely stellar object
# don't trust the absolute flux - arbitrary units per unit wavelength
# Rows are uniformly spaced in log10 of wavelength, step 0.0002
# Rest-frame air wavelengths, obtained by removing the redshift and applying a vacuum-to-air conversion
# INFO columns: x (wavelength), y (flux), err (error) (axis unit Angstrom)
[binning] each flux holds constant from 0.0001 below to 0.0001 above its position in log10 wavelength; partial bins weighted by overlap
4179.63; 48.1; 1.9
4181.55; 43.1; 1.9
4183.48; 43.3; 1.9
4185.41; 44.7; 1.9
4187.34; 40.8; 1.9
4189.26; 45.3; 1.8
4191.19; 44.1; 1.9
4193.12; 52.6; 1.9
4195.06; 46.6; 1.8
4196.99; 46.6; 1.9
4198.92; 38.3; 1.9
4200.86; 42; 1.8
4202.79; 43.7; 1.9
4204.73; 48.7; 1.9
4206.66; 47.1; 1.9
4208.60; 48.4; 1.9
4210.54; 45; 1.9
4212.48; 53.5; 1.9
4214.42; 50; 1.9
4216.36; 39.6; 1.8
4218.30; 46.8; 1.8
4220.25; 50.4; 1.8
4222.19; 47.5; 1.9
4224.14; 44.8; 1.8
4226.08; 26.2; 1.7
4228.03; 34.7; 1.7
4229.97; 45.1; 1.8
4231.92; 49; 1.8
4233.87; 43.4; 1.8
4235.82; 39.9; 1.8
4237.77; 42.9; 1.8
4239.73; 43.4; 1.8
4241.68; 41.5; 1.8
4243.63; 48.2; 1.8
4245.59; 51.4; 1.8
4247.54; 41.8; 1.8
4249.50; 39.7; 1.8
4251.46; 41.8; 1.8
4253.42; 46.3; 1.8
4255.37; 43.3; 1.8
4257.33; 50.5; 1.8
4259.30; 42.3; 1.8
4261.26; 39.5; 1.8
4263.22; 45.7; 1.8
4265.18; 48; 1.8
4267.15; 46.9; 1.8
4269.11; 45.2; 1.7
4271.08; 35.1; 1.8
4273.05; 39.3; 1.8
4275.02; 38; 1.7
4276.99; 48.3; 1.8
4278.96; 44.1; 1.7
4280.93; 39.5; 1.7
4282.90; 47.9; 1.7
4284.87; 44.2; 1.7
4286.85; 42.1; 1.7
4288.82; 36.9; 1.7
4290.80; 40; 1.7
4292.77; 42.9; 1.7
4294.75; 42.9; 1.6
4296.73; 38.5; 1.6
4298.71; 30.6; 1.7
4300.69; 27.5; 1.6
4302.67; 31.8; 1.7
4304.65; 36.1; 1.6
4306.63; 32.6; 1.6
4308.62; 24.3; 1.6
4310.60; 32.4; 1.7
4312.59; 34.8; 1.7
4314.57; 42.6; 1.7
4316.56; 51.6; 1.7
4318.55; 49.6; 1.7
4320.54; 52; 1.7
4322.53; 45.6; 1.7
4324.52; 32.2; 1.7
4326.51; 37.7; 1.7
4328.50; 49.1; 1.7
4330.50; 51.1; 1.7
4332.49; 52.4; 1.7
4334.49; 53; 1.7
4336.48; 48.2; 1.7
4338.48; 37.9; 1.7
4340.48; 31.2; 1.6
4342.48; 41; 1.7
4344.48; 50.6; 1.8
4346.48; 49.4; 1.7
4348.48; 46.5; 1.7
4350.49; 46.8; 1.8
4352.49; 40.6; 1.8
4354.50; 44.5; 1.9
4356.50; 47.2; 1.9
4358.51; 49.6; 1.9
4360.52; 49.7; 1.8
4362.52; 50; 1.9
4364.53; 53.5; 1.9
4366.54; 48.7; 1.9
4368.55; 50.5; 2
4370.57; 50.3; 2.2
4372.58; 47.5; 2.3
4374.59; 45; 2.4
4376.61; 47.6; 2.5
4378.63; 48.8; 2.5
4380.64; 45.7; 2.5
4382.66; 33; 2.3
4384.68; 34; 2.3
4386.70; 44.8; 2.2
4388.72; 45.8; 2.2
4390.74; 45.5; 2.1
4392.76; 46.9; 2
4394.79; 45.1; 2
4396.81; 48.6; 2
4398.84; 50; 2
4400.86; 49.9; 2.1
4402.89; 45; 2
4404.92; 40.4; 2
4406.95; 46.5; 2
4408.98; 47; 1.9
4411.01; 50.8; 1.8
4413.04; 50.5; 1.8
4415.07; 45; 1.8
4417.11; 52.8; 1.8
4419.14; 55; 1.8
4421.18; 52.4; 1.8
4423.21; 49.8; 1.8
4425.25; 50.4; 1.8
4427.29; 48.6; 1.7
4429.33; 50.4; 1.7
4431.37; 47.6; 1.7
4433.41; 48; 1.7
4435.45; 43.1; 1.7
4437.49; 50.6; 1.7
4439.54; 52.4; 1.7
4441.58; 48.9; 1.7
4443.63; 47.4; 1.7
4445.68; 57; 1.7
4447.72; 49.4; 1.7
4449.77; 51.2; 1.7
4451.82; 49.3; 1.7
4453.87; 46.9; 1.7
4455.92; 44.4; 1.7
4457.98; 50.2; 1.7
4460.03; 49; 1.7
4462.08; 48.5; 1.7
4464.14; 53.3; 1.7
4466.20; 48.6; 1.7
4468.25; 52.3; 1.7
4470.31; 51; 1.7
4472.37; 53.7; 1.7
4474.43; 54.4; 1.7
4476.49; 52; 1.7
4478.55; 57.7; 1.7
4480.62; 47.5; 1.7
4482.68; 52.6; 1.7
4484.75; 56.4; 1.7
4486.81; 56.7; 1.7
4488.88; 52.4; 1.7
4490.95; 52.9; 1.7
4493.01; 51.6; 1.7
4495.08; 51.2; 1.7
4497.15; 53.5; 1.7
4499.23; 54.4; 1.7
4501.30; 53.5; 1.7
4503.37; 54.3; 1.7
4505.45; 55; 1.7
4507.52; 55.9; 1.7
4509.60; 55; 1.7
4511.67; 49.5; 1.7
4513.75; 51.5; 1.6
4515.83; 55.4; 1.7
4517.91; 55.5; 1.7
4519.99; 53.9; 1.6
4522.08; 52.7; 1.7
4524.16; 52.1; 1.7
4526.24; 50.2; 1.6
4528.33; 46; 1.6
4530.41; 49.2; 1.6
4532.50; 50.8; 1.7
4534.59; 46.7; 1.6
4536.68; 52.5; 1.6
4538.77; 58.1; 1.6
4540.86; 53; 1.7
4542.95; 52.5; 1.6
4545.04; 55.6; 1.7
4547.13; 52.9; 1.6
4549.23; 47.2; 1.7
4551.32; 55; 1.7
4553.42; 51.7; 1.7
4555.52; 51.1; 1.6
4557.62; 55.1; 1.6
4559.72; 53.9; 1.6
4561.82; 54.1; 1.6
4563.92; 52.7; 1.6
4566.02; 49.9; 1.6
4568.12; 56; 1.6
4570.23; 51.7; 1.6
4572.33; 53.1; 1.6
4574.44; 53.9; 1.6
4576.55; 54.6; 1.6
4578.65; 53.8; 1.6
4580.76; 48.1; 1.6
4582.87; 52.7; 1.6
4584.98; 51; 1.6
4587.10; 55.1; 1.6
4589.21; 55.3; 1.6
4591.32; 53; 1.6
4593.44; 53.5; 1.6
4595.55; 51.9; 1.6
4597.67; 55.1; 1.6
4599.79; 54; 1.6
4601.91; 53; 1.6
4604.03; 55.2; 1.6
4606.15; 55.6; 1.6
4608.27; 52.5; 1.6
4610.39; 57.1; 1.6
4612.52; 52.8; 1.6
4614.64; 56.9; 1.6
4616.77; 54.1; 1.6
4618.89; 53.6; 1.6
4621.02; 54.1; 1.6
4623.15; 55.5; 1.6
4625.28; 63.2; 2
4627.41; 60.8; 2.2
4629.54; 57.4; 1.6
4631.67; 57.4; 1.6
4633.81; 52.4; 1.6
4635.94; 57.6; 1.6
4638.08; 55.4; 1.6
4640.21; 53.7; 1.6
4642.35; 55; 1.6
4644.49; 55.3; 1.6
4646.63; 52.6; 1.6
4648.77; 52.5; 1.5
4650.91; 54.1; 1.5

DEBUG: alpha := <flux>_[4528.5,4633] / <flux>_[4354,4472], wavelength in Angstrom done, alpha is 1.11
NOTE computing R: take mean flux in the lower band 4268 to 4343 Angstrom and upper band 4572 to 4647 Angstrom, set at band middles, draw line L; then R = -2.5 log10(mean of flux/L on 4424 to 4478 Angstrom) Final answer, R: -0.06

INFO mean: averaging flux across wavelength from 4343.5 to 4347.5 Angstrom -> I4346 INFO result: 50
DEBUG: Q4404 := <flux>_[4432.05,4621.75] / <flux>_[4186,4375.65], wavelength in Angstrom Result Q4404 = 1.2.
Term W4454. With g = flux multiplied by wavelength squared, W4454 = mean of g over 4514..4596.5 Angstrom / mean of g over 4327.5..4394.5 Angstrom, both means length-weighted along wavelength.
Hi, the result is 1.2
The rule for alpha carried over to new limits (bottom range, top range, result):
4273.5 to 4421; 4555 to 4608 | 1.21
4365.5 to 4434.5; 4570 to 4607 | 1.13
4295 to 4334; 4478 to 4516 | 1.34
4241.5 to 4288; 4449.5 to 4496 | 1.18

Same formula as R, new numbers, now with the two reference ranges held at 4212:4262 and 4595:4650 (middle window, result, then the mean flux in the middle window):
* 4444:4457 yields 0.01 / 49.6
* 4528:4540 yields 0.04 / 50.9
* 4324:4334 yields 0.03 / 45.5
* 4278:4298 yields 0.09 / 41.7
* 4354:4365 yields -0.04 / 49.1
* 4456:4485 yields -0.02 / 51.6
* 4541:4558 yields 0.01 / 52.6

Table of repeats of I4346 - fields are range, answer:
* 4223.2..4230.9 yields 37.7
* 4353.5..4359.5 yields 47.1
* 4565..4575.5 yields 52.9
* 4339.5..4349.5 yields 43.8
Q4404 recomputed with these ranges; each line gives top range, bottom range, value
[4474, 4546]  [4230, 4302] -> 1.25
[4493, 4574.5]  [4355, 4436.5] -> 1.11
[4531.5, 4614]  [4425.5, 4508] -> 1.04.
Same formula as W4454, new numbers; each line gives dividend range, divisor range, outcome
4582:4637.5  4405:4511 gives 1.15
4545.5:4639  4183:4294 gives 1.45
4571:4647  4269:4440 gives 1.37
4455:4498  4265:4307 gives 1.42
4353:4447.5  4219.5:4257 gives 1.19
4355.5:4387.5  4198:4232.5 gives 1.13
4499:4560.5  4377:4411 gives 1.24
